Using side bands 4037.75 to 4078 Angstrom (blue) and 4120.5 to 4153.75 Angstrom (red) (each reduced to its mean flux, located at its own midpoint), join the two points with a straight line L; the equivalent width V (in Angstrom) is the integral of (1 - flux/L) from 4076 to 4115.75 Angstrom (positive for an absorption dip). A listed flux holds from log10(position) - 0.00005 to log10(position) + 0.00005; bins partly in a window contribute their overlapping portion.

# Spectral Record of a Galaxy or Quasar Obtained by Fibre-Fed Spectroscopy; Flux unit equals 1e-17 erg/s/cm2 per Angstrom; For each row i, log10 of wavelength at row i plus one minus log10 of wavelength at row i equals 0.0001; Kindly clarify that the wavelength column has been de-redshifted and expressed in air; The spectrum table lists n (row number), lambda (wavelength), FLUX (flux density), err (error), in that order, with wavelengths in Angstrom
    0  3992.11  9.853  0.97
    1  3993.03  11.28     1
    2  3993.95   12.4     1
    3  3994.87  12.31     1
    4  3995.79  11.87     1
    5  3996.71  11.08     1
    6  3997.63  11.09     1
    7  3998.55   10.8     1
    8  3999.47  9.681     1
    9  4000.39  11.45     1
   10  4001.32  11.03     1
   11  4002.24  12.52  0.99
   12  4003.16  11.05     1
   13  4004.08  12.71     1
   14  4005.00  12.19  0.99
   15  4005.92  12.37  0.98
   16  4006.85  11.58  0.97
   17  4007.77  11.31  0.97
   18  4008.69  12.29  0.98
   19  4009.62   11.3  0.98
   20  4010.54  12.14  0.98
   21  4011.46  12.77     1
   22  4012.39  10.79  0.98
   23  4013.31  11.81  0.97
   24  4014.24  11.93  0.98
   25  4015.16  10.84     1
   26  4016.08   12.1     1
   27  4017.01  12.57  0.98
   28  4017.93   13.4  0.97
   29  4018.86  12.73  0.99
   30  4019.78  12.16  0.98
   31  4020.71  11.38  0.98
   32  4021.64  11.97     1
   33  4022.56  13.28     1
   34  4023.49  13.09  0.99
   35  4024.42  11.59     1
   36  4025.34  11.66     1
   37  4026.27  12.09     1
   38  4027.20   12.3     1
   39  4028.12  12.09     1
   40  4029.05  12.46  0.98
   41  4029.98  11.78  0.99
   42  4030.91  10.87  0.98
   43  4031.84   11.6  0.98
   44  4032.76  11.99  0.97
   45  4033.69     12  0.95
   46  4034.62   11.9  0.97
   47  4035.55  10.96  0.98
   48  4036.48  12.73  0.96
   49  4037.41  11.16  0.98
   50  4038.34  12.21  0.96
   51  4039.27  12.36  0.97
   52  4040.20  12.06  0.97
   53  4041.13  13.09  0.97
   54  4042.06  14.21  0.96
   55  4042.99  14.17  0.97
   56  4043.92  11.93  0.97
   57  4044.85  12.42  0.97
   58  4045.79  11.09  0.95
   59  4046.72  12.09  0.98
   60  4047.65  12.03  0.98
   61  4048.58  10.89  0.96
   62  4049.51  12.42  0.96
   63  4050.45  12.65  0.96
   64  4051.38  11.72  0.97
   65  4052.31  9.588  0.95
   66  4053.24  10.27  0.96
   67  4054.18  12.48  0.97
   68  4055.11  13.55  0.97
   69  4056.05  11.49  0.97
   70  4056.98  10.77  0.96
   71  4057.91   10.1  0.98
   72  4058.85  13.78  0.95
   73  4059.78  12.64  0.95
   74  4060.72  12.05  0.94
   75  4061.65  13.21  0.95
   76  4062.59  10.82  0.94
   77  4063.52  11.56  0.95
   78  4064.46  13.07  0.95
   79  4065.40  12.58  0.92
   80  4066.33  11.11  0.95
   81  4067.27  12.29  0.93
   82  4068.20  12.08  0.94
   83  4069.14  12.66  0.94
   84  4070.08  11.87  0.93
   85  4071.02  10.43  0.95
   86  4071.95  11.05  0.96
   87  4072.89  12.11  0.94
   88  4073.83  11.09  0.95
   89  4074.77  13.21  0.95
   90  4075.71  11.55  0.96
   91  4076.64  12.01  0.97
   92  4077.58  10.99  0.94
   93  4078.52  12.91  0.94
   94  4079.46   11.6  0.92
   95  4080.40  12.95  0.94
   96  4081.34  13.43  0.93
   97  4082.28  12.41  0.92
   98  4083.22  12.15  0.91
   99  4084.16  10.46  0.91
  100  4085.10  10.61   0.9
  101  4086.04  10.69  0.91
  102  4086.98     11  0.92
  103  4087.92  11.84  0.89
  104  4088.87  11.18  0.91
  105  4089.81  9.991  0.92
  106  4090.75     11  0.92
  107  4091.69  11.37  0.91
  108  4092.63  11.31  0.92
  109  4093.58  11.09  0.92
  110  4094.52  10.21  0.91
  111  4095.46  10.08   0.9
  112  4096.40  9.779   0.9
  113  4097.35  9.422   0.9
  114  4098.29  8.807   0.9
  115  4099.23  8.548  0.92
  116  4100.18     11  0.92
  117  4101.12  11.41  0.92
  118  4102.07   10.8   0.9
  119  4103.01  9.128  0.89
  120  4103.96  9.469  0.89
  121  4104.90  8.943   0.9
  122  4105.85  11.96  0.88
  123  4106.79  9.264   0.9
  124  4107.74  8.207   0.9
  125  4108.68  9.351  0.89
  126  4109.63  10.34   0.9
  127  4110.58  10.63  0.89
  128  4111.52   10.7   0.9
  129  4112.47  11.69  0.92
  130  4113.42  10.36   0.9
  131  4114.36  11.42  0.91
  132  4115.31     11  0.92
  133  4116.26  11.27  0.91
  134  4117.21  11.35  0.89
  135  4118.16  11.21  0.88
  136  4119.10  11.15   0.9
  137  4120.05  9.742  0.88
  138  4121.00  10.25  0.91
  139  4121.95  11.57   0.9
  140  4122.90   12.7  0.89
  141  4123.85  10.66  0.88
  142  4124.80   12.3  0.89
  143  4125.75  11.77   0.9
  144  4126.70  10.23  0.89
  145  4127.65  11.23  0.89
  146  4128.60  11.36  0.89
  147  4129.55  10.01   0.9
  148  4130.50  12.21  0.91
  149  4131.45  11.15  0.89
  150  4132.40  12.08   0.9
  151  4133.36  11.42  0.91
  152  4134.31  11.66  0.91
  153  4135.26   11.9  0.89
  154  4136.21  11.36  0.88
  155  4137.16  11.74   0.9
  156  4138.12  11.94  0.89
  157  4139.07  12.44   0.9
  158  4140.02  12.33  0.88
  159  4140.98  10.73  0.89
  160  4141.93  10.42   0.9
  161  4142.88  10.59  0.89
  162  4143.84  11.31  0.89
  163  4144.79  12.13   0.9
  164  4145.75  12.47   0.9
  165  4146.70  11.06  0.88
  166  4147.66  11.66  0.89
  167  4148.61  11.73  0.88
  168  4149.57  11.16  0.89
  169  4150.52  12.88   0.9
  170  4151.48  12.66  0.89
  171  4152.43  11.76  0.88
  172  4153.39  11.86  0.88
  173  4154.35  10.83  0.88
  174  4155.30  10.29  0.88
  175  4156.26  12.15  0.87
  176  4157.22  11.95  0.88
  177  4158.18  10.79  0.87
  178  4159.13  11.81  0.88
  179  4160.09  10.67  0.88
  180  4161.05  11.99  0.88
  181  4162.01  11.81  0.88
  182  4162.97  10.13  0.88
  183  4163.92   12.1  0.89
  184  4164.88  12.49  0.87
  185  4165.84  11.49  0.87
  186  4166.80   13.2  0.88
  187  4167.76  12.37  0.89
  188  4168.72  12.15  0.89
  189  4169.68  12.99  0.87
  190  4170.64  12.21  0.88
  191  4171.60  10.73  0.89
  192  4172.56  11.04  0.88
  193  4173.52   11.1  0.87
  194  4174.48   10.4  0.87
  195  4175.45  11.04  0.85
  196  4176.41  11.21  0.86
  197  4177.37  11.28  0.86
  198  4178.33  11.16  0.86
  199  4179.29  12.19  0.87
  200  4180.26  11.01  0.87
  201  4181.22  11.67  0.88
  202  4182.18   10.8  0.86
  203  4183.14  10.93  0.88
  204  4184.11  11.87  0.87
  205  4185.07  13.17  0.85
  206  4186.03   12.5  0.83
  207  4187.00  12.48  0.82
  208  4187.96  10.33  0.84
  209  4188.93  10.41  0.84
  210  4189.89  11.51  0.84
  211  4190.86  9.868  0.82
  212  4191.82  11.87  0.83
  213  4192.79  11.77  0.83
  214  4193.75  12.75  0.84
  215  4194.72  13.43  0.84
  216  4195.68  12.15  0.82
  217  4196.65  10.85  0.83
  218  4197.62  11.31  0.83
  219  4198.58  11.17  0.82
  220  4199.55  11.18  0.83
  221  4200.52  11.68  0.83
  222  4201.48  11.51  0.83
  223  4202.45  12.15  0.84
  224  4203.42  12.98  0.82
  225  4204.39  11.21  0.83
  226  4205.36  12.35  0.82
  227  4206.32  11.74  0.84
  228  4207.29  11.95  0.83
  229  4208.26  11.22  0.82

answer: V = 3.5 Angstrom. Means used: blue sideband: 12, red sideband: 11.6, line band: 10.8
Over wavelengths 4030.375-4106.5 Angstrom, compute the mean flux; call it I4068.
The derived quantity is 11.5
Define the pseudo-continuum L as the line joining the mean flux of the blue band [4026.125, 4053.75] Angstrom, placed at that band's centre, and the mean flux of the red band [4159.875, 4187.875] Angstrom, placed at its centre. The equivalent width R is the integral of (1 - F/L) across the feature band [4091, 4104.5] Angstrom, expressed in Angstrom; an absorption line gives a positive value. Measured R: 1.9 Angstrom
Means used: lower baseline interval 12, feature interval 10.2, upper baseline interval 11.7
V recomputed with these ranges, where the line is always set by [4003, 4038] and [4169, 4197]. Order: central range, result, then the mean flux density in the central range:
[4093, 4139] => 3.8 Angstrom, 10.8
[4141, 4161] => 0.2 Angstrom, 11.5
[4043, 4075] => 0.0 Angstrom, 11.9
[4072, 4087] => 0.0 Angstrom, 11.8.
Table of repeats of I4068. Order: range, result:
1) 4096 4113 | 9.97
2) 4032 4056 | 12.1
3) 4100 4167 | 11.2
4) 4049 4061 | 11.8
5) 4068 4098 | 11.4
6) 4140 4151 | 11.5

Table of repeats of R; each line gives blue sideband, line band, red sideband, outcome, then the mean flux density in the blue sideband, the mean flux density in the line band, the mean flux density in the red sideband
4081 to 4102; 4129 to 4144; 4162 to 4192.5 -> -0.4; 10.8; 11.5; 11.5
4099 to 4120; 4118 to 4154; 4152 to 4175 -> -1.6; 10.4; 11.5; 11.6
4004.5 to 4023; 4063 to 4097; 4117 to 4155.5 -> 0.6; 12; 11.5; 11.5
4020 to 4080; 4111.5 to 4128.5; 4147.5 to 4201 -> 0.9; 12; 11.2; 11.6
